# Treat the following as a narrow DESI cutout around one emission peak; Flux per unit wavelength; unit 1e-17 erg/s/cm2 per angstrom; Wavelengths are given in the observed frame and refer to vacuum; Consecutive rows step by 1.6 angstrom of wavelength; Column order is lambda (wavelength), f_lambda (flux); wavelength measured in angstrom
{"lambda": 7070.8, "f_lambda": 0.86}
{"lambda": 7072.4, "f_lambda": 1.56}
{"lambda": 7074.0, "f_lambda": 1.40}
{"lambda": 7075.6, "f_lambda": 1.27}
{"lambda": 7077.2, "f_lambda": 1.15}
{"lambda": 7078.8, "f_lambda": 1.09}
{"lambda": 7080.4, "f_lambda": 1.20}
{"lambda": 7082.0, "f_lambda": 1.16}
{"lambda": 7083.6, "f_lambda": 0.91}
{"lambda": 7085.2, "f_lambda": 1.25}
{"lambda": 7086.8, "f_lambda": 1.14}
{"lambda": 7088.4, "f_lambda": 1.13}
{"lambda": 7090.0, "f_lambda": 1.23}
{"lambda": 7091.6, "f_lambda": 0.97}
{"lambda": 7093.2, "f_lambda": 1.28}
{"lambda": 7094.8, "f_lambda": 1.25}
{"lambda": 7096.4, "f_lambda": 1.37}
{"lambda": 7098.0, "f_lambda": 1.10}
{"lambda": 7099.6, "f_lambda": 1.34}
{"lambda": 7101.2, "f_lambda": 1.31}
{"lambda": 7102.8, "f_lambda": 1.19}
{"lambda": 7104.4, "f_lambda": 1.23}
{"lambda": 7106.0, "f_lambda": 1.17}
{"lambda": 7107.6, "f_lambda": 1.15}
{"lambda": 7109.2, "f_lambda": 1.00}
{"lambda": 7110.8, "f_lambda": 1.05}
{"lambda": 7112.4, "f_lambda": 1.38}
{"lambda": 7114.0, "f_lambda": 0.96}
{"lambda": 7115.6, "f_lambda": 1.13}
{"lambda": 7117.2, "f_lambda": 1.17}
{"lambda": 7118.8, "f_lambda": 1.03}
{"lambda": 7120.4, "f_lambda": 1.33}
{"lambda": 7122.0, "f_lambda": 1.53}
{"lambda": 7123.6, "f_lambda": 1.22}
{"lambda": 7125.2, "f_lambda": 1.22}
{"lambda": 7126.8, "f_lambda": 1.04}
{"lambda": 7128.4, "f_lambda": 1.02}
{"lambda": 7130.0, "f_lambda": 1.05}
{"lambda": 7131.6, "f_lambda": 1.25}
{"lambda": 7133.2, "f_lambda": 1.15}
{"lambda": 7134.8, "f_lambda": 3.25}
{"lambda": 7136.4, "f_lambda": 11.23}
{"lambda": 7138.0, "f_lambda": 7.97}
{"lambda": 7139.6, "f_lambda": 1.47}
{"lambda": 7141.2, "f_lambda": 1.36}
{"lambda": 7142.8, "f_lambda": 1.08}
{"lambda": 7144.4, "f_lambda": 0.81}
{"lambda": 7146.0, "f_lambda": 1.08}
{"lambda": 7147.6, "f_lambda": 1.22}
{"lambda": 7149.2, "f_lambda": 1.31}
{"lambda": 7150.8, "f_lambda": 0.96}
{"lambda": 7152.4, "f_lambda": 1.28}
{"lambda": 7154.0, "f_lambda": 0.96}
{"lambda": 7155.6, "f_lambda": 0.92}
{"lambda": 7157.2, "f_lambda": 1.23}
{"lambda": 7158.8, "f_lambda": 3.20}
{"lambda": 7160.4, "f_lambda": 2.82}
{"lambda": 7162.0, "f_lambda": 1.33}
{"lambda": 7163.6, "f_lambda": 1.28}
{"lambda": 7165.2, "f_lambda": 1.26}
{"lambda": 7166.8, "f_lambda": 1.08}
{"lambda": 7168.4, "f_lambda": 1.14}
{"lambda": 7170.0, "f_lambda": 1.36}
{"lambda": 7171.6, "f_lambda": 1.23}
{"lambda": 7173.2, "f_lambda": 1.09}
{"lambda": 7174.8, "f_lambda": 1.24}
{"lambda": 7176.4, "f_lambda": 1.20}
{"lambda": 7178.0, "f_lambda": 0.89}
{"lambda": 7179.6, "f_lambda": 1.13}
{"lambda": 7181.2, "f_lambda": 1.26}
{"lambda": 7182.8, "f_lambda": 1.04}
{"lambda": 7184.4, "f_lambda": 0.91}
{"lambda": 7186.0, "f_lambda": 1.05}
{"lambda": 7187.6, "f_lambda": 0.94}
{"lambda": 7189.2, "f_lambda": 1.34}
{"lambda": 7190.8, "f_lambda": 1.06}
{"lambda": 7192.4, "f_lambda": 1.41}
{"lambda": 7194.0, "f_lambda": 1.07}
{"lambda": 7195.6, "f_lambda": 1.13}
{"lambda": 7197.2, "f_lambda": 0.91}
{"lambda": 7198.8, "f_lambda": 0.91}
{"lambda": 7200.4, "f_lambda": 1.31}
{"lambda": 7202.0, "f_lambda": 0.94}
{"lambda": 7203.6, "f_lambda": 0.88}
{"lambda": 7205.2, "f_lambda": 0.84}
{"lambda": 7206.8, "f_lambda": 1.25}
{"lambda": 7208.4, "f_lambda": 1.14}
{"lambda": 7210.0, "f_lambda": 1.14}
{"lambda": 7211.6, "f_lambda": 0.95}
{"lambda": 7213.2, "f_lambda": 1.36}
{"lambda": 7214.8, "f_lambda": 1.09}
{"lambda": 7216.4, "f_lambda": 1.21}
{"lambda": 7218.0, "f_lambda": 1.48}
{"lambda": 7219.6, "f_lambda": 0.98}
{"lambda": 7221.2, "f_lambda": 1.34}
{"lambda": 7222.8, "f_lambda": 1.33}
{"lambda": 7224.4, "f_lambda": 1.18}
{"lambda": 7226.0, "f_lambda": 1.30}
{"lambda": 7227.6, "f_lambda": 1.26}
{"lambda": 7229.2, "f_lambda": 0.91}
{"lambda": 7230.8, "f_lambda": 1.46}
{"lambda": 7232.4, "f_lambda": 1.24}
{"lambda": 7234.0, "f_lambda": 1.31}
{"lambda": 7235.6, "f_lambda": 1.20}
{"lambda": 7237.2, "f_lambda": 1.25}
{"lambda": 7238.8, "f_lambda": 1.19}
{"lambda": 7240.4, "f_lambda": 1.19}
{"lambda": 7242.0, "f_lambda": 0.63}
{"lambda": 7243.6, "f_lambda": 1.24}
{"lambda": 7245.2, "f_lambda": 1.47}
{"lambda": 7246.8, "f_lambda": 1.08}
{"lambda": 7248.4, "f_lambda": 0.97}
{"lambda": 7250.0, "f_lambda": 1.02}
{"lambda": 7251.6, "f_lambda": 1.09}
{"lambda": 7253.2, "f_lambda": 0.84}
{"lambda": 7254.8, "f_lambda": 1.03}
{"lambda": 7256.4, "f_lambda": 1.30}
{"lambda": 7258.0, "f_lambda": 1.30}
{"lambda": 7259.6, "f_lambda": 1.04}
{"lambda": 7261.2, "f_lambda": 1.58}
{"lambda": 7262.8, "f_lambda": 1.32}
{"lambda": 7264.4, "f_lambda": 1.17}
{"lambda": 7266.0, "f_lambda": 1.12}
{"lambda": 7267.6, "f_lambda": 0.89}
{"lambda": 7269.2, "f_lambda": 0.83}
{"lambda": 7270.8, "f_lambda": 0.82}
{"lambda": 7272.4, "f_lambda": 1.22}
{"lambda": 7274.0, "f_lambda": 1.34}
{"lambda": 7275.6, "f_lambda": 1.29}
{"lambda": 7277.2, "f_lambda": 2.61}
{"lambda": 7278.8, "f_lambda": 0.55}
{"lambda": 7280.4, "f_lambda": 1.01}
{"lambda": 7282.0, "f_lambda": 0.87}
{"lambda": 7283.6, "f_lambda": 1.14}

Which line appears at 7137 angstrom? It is H-alpha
